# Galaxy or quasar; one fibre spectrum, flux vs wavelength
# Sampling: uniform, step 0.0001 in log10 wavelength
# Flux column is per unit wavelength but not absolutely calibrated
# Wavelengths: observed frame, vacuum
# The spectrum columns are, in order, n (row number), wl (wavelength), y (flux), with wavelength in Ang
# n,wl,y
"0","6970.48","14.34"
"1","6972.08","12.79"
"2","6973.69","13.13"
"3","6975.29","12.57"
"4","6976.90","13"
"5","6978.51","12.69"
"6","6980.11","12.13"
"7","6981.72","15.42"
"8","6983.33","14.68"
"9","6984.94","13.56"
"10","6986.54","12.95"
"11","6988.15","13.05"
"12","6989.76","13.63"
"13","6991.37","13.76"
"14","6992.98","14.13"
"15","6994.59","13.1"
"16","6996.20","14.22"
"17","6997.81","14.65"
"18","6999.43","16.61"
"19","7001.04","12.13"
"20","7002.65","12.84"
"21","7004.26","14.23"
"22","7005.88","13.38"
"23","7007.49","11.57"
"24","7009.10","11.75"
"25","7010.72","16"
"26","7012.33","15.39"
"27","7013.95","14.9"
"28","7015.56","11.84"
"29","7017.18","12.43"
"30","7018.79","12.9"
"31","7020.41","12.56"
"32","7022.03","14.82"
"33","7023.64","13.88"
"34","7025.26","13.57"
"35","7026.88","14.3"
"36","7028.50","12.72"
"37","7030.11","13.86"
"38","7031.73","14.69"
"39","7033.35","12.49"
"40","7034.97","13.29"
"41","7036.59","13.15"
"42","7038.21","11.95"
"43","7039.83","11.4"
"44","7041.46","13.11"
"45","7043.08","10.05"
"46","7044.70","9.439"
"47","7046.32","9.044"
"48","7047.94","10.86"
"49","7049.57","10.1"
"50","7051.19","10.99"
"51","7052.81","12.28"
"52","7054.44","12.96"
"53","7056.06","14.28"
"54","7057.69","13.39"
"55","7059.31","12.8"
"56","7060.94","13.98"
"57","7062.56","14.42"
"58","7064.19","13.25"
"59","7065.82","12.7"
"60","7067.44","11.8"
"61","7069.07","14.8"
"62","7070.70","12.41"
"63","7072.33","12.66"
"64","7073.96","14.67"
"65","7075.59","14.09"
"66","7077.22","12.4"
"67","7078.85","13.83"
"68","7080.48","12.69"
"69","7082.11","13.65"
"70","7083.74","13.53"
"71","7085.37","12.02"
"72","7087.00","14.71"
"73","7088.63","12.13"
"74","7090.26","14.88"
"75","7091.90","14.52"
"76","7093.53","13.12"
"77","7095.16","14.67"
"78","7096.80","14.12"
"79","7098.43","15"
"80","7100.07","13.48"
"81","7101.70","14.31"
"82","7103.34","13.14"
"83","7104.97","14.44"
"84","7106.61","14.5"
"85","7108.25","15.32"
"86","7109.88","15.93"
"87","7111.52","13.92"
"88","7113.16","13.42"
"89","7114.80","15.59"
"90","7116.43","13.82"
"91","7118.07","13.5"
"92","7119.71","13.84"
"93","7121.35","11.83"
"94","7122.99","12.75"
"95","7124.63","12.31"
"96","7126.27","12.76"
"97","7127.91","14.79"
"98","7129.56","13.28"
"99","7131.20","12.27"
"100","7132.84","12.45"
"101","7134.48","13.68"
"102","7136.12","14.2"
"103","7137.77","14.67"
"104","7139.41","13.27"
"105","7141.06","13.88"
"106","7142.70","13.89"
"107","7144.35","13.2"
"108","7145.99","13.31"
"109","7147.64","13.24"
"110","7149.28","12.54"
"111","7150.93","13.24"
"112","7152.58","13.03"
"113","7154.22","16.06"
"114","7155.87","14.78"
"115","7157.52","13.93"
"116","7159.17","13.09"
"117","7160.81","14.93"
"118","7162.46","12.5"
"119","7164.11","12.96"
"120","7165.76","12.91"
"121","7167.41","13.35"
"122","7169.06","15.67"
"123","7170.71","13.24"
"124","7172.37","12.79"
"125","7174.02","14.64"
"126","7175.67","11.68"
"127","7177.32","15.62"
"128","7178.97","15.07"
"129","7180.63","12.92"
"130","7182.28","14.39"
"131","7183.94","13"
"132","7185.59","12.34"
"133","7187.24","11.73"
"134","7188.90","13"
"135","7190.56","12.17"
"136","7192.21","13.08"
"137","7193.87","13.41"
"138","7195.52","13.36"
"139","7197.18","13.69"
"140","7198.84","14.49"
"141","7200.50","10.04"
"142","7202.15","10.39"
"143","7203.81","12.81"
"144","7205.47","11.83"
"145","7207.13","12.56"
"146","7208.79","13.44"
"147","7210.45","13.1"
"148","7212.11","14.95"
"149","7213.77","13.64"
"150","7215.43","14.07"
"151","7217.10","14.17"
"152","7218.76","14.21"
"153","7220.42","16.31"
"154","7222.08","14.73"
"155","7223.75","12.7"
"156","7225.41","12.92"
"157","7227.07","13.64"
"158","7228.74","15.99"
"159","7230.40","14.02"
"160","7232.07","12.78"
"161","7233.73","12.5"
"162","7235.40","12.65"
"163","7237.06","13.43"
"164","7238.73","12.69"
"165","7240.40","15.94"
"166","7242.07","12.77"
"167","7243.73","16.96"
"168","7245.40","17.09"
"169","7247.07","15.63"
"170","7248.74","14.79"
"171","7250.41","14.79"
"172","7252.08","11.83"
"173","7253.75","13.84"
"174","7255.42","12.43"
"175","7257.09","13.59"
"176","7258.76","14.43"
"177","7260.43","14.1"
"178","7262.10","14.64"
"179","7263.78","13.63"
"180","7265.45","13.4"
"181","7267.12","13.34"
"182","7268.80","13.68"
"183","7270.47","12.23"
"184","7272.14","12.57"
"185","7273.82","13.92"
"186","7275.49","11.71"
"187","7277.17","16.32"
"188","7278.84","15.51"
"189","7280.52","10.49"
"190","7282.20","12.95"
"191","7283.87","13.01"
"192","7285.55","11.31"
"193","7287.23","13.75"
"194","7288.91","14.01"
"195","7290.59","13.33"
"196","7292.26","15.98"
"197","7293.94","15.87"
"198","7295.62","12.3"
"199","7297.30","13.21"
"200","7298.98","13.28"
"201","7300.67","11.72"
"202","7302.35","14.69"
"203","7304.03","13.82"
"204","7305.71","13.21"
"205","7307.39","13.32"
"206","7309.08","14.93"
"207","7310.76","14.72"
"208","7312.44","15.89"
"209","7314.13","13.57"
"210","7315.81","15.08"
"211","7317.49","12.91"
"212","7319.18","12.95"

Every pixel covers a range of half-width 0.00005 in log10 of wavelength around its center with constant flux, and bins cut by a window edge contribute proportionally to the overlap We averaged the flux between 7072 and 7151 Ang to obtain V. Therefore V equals 13.7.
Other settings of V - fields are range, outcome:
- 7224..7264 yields 14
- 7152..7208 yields 13.3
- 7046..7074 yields 12.6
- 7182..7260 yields 13.6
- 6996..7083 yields 13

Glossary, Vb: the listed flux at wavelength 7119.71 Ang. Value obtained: 13.84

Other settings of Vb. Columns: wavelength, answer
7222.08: 14.73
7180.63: 12.92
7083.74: 13.53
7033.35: 12.49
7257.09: 13.59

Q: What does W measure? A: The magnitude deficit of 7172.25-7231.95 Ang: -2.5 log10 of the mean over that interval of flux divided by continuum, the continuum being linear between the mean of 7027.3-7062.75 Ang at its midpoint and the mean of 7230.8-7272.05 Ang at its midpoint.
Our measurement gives 0.01 mag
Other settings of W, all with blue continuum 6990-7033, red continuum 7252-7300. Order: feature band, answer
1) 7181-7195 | 0.053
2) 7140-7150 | 0.019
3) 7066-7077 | 0.027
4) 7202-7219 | 0.022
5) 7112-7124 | 0.006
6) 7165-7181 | -0.020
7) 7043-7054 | 0.285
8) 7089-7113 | -0.054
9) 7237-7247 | -0.111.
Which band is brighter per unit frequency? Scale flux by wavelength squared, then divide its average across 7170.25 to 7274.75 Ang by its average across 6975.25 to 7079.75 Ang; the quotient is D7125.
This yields 1.09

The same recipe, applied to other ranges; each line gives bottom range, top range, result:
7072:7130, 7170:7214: 0.97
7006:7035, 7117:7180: 1.04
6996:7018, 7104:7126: 1.05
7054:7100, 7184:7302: 1.05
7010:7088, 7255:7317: 1.13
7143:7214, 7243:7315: 1.07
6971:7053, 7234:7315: 1.14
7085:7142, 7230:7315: 1.04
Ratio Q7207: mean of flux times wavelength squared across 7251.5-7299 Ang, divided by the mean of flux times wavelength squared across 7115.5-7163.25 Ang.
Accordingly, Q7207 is 1.04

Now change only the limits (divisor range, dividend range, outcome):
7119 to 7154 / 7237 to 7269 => 1.10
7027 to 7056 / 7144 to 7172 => 1.17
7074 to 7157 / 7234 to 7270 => 1.06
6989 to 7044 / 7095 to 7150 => 1.06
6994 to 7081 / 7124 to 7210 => 1.06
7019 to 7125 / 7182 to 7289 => 1.07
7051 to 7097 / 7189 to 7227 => 1.03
